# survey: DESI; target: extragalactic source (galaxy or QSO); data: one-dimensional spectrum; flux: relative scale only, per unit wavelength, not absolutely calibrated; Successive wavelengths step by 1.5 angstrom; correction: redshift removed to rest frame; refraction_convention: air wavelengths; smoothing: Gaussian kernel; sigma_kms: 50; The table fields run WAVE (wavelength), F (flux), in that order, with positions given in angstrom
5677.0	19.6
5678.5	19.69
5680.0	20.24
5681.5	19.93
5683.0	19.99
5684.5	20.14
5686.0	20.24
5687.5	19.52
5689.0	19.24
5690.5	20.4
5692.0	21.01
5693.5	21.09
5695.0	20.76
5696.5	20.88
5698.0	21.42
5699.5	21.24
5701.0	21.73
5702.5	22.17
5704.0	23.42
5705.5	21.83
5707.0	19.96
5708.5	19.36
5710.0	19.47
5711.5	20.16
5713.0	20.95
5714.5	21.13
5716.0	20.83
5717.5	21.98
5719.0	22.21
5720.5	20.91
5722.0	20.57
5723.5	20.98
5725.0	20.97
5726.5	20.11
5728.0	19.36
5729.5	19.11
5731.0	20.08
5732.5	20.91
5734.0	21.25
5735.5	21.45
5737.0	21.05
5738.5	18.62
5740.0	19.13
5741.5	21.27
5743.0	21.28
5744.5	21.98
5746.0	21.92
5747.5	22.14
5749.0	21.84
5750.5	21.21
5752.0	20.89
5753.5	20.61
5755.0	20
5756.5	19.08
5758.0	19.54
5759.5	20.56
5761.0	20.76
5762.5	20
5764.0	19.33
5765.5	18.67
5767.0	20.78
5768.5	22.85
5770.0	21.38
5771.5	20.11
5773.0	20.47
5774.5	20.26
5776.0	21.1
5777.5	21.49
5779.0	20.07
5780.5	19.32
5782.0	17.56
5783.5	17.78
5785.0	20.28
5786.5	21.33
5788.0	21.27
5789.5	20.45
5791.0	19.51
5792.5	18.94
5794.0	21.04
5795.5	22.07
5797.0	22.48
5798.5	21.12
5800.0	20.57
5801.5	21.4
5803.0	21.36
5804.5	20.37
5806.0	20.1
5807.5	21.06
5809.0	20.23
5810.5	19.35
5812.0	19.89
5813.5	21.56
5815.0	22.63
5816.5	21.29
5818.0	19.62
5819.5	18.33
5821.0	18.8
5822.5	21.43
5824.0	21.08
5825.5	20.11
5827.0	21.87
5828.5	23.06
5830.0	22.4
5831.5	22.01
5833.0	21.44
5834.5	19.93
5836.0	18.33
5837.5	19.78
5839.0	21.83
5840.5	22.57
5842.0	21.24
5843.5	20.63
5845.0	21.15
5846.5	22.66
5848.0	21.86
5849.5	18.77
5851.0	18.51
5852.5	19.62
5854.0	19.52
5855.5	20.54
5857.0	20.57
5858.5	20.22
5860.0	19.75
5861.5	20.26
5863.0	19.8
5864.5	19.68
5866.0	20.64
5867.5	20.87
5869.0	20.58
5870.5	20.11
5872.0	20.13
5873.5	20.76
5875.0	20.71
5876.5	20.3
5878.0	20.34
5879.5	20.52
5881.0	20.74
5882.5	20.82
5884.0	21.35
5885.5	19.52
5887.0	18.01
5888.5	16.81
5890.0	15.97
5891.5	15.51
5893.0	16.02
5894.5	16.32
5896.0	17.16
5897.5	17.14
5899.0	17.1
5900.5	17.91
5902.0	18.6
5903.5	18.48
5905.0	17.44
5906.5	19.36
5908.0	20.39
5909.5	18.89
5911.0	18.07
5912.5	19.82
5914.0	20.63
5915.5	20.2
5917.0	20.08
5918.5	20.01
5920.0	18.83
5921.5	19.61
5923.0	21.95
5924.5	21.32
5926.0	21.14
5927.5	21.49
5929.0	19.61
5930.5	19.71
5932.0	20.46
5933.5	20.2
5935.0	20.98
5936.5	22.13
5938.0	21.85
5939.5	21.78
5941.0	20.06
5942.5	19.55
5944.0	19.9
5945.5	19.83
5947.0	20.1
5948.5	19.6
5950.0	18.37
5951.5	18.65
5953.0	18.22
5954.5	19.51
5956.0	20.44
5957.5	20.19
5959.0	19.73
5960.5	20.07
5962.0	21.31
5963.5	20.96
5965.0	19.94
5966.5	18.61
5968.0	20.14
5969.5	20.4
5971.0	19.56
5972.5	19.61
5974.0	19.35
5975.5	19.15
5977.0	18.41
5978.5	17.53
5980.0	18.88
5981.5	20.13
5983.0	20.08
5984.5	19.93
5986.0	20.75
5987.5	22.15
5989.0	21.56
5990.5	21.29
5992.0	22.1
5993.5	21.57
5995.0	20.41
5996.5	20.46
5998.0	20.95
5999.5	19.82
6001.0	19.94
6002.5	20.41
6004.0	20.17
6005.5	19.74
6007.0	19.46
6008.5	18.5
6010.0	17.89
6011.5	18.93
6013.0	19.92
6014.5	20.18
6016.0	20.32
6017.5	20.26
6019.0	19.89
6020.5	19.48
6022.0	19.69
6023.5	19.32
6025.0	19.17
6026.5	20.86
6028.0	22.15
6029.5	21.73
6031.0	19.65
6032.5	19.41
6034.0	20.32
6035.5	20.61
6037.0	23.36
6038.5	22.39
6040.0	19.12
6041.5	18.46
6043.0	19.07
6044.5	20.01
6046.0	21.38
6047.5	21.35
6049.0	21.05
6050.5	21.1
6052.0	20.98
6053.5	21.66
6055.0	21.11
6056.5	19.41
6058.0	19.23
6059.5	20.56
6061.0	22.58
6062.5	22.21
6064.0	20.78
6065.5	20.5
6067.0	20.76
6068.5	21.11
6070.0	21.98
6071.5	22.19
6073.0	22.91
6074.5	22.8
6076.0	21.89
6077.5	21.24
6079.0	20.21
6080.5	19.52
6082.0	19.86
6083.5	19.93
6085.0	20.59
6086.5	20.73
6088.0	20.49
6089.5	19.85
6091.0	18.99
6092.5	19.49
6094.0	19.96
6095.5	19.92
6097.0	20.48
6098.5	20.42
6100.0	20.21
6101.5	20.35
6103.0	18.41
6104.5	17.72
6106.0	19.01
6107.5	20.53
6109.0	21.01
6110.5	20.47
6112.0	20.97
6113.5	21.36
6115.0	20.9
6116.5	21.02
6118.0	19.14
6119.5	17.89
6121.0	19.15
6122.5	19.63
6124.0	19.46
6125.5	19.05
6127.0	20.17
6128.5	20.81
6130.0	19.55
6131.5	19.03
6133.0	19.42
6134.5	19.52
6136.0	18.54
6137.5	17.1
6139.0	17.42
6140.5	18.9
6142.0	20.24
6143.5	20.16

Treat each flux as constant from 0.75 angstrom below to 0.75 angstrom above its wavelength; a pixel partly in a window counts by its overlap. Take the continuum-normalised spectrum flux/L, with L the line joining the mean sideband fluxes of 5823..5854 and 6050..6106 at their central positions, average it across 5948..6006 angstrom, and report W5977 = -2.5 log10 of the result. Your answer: 0.04 mag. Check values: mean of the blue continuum 20.9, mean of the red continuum 20.6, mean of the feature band 20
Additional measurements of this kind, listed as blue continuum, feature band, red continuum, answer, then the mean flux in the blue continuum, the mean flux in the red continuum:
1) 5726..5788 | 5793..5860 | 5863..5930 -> -0.05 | 20.4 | 19.3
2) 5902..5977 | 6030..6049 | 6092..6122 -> -0.03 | 19.9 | 19.9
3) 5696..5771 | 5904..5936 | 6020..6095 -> 0.04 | 20.8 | 20.7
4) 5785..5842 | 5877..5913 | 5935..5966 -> 0.11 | 20.8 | 20.1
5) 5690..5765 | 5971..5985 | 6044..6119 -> 0.08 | 20.8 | 20.6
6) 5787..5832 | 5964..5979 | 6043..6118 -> 0.07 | 20.8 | 20.6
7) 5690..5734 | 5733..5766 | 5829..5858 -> 0.01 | 20.9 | 20.7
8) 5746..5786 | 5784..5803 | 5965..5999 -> -0.03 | 20.3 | 20.1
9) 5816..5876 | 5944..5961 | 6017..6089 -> 0.06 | 20.6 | 20.7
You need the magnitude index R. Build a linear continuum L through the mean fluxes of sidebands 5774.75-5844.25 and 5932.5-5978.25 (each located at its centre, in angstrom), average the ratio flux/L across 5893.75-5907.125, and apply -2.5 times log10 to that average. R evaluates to 0.14 mag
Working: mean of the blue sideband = 20.7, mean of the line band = 17.7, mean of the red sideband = 19.9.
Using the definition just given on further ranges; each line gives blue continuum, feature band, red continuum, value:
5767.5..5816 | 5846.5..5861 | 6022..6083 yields 0.03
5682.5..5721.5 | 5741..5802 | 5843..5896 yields -0.01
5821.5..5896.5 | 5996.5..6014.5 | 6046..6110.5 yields 0.04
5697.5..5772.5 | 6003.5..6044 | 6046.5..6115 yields 0.03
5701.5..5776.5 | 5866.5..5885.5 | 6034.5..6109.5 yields 0.01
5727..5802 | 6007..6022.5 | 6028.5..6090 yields 0.07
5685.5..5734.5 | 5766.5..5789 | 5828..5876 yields 0.02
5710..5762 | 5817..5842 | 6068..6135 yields -0.01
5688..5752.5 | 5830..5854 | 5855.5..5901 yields -0.06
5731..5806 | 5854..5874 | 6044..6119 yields 0.02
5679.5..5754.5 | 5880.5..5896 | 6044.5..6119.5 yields 0.15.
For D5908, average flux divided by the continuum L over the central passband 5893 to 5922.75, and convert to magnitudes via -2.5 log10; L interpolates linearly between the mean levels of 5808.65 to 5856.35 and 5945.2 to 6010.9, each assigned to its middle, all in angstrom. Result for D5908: 0.09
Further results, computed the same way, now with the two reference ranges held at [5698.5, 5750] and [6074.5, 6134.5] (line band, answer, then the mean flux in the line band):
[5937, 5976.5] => 0.03 mag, 19.9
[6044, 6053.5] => -0.05 mag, 21.1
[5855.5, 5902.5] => 0.07 mag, 19.2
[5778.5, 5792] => 0.06 mag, 19.7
